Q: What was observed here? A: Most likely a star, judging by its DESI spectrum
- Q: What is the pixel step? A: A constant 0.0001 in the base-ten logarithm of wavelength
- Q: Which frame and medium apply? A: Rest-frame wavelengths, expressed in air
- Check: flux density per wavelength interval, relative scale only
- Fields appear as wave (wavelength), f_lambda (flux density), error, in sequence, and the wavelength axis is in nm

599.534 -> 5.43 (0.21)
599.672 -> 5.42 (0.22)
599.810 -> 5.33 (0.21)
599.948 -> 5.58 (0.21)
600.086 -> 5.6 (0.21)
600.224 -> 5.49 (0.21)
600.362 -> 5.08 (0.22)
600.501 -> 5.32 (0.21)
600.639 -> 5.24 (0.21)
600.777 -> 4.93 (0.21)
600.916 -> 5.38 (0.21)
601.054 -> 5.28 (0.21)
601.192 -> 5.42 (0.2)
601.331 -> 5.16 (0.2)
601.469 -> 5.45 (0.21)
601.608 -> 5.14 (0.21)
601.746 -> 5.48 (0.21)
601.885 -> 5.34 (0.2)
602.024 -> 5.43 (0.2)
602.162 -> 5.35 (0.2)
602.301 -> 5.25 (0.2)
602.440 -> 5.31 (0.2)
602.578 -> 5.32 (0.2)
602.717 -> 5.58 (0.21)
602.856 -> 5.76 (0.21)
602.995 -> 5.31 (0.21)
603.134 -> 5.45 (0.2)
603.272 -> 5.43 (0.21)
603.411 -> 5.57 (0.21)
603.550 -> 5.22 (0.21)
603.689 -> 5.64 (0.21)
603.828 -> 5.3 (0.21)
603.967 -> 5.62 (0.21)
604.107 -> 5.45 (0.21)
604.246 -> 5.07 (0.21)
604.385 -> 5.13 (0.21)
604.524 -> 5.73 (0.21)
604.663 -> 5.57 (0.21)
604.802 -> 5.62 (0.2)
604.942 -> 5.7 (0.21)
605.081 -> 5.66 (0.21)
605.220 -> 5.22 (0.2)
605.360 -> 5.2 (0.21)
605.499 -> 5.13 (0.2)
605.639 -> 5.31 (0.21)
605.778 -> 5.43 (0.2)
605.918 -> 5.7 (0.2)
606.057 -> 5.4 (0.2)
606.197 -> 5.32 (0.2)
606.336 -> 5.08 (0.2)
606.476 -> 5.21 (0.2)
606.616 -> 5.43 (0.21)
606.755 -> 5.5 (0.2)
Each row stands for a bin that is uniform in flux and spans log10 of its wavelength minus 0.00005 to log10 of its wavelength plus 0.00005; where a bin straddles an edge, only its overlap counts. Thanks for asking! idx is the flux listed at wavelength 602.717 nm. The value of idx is 5.58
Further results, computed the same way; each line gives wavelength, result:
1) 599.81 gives 5.33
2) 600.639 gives 5.24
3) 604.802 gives 5.62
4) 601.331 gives 5.16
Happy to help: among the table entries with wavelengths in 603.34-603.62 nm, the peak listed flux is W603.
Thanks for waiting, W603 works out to 5.57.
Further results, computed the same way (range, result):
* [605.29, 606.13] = 5.7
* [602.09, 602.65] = 5.35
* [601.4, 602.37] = 5.48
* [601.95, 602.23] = 5.43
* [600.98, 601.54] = 5.45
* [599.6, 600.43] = 5.6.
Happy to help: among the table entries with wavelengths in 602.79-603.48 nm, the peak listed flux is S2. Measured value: 5.76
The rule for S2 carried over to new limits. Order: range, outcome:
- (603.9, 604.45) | 5.62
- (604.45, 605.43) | 5.73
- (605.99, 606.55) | 5.4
